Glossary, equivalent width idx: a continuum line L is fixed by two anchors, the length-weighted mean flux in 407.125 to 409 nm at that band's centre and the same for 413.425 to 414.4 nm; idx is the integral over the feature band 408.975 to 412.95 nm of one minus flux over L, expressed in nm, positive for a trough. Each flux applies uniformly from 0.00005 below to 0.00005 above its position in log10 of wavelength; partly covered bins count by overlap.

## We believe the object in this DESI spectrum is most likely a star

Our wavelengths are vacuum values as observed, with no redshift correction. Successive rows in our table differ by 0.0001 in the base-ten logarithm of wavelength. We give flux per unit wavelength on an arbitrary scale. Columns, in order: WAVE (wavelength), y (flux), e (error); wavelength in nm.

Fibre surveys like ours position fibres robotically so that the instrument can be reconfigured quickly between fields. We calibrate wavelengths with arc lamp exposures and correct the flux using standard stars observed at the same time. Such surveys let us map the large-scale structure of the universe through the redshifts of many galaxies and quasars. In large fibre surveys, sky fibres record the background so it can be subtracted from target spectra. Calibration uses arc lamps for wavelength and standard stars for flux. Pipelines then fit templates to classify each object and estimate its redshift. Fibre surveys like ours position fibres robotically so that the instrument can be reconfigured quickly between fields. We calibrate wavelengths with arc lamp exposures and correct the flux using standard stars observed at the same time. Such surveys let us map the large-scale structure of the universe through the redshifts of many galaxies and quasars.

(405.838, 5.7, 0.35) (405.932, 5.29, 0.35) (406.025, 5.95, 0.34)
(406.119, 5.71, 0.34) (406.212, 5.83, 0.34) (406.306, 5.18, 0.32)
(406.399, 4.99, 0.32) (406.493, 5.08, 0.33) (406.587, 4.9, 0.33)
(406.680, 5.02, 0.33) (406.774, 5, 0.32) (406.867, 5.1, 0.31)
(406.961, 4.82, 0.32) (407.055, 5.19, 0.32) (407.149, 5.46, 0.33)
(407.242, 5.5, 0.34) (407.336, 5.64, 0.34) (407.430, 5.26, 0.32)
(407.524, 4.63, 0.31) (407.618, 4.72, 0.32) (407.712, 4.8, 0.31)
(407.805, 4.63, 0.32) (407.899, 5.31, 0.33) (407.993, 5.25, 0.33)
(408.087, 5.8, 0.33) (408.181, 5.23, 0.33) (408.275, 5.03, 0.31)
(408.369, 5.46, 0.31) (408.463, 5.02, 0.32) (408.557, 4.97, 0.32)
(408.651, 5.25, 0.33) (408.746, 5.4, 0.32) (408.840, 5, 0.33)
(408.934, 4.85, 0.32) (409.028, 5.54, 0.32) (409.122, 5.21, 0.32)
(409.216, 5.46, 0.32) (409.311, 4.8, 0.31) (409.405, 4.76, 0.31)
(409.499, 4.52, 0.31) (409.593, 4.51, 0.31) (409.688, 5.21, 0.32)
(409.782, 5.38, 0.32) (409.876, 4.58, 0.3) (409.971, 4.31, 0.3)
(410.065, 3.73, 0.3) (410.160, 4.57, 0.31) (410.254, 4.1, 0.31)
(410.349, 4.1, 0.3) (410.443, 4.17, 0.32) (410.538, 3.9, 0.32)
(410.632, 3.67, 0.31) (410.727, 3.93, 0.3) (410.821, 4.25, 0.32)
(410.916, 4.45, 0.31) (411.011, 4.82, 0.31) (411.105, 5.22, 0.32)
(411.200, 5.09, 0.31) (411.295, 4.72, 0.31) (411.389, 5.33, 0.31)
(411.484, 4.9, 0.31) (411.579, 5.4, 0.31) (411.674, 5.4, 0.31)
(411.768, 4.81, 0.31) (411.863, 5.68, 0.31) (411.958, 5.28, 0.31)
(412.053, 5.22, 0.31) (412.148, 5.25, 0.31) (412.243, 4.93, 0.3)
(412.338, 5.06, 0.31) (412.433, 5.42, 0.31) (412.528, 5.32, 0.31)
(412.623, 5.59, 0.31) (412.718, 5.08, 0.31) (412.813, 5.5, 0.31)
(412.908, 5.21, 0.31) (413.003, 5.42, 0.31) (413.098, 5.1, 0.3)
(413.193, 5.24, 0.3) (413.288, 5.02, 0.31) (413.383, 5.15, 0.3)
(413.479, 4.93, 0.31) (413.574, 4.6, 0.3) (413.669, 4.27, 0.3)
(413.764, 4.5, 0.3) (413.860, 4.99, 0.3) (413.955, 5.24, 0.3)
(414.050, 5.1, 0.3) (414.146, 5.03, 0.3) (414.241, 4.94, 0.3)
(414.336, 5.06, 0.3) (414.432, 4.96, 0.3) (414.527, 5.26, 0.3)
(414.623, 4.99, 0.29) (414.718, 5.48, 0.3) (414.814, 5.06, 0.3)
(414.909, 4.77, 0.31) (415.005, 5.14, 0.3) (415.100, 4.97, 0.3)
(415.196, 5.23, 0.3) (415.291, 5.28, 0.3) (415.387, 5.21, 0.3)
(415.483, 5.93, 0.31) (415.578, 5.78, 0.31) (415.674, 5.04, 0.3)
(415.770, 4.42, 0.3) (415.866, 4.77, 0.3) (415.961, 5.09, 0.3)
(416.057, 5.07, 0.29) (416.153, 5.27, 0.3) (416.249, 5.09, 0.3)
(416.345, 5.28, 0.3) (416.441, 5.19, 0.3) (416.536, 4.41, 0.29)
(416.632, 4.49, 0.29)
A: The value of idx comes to 0.12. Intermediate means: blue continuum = 5.16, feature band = 4.87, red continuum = 4.87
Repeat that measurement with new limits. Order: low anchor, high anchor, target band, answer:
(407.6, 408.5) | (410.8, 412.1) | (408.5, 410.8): 0.200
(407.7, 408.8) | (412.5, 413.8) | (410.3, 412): 0.130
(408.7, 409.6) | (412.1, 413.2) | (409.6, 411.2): 0.216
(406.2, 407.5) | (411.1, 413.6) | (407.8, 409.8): 0.023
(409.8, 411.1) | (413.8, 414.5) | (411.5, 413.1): -0.215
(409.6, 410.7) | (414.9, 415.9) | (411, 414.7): -0.280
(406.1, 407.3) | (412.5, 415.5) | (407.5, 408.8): 0.018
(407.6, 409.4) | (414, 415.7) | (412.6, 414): 0.034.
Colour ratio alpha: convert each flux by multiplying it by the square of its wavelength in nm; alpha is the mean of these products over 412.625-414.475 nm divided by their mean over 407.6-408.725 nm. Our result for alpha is 1.01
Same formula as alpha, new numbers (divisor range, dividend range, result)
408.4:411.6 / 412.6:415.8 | 1.10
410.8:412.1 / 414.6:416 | 1.04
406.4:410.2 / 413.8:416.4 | 1.05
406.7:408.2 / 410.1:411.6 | 0.89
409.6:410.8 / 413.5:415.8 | 1.20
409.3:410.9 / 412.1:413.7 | 1.19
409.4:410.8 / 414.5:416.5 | 1.22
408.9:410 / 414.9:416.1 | 1.07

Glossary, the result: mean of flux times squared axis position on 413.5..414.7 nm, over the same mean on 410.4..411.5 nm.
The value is 1.10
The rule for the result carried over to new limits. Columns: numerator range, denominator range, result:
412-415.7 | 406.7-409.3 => 1.02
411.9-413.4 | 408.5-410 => 1.07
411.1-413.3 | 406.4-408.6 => 1.04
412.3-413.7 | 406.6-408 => 1.04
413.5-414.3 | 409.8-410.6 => 1.17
